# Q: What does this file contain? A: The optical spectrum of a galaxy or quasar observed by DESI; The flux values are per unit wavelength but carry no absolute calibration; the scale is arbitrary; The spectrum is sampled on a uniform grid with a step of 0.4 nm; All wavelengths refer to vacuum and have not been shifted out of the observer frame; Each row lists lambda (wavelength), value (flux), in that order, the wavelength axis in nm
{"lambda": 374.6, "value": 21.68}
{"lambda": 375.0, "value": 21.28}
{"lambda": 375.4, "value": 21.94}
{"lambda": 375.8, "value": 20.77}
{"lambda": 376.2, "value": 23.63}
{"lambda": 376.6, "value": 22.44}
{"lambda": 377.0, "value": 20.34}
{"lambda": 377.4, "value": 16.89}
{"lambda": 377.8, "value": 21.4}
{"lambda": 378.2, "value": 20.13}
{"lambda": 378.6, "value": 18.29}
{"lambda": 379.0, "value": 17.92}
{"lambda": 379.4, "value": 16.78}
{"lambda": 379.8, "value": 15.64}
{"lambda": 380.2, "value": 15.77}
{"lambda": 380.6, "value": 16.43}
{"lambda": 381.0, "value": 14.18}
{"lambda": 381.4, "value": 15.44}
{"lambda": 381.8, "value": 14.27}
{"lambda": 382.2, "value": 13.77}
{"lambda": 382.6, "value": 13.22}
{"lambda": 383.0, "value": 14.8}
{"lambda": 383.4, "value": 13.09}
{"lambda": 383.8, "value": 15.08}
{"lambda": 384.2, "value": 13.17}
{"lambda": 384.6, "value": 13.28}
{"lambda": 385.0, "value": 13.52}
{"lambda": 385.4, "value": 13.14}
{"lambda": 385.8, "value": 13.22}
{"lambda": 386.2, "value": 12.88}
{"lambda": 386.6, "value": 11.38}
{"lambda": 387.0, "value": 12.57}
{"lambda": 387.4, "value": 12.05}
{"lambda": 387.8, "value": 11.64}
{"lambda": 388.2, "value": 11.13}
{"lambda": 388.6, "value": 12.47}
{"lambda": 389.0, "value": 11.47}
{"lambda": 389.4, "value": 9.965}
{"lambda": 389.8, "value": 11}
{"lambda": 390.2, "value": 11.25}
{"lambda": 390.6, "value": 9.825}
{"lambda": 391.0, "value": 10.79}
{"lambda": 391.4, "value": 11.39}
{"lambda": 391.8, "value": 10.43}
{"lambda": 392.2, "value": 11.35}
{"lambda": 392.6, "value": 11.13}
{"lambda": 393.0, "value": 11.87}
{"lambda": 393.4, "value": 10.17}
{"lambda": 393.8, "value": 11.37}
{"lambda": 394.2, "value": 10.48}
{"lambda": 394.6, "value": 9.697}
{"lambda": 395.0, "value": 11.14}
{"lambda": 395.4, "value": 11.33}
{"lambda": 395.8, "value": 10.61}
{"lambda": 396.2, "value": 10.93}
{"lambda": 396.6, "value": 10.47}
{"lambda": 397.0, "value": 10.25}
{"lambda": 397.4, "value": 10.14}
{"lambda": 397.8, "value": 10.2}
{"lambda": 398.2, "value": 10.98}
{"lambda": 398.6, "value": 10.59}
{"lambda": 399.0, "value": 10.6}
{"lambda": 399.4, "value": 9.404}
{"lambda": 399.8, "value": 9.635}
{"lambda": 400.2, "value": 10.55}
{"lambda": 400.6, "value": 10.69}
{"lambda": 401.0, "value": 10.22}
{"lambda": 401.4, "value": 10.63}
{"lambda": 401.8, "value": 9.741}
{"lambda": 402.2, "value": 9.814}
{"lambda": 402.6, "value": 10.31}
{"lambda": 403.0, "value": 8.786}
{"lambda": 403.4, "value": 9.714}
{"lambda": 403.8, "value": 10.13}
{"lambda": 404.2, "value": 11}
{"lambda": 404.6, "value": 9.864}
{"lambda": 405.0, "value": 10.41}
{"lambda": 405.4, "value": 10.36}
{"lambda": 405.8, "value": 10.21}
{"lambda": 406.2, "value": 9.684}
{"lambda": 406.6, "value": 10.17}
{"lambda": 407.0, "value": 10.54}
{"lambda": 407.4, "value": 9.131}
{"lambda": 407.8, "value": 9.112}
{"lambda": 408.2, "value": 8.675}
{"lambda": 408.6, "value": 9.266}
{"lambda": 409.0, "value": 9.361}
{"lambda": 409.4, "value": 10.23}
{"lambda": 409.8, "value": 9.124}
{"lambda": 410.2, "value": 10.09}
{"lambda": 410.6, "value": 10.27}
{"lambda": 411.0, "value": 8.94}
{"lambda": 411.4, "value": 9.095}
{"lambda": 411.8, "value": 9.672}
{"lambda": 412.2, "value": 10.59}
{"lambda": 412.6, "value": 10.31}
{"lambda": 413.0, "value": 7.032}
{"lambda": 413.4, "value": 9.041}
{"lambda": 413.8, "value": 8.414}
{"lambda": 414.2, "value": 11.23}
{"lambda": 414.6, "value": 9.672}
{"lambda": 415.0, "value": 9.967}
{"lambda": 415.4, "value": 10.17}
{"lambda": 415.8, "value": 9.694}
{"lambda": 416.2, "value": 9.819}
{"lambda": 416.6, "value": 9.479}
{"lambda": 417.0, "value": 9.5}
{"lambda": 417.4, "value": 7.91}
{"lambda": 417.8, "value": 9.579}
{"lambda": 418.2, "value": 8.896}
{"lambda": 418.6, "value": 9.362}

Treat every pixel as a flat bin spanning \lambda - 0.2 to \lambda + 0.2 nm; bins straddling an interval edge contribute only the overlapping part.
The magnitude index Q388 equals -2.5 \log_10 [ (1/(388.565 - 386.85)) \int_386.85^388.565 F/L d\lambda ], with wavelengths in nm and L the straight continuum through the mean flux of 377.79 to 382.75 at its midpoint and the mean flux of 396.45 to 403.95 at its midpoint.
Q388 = 0.18 mag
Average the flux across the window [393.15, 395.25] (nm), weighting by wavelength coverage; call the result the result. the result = 10.6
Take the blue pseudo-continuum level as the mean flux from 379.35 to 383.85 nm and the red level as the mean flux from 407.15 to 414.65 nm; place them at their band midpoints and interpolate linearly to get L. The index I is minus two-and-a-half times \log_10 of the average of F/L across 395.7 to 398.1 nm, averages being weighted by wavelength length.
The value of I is 0.15 mag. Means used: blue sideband 14.8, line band 10.4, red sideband 9.44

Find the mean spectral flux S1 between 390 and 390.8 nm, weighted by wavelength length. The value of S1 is 10.5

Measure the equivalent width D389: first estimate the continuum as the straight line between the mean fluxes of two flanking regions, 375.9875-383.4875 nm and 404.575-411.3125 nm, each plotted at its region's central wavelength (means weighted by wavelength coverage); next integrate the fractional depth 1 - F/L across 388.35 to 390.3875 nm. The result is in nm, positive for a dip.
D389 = 0.472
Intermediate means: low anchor 17.1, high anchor 9.72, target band 11.2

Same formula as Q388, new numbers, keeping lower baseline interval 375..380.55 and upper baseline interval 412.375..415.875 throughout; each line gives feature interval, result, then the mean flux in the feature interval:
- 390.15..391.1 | 0.449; 10.5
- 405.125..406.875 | 0.156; 10.1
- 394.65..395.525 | 0.316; 11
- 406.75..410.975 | 0.144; 9.56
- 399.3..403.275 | 0.285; 9.99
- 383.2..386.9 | 0.302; 13.2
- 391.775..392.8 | 0.362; 11.1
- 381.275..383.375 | 0.269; 14.2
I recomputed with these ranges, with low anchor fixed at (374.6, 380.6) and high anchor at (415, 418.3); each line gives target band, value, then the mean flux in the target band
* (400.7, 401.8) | 0.283 mag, 10.3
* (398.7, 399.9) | 0.362 mag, 9.96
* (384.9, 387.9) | 0.344 mag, 12.5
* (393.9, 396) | 0.369 mag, 10.7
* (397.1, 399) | 0.331 mag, 10.5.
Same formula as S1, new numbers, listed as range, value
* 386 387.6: 12.2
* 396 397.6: 10.4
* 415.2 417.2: 9.73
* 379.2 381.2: 15.8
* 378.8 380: 16.8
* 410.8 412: 9.24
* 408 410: 9.33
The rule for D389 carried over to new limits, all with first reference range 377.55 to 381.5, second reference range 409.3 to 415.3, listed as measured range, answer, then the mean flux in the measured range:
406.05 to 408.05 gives 0.20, 9.7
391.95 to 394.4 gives 0.52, 11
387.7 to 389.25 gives 0.36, 11.6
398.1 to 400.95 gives 0.51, 10.3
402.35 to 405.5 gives 0.40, 10.1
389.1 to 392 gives 0.78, 10.7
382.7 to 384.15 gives 0.20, 14.1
